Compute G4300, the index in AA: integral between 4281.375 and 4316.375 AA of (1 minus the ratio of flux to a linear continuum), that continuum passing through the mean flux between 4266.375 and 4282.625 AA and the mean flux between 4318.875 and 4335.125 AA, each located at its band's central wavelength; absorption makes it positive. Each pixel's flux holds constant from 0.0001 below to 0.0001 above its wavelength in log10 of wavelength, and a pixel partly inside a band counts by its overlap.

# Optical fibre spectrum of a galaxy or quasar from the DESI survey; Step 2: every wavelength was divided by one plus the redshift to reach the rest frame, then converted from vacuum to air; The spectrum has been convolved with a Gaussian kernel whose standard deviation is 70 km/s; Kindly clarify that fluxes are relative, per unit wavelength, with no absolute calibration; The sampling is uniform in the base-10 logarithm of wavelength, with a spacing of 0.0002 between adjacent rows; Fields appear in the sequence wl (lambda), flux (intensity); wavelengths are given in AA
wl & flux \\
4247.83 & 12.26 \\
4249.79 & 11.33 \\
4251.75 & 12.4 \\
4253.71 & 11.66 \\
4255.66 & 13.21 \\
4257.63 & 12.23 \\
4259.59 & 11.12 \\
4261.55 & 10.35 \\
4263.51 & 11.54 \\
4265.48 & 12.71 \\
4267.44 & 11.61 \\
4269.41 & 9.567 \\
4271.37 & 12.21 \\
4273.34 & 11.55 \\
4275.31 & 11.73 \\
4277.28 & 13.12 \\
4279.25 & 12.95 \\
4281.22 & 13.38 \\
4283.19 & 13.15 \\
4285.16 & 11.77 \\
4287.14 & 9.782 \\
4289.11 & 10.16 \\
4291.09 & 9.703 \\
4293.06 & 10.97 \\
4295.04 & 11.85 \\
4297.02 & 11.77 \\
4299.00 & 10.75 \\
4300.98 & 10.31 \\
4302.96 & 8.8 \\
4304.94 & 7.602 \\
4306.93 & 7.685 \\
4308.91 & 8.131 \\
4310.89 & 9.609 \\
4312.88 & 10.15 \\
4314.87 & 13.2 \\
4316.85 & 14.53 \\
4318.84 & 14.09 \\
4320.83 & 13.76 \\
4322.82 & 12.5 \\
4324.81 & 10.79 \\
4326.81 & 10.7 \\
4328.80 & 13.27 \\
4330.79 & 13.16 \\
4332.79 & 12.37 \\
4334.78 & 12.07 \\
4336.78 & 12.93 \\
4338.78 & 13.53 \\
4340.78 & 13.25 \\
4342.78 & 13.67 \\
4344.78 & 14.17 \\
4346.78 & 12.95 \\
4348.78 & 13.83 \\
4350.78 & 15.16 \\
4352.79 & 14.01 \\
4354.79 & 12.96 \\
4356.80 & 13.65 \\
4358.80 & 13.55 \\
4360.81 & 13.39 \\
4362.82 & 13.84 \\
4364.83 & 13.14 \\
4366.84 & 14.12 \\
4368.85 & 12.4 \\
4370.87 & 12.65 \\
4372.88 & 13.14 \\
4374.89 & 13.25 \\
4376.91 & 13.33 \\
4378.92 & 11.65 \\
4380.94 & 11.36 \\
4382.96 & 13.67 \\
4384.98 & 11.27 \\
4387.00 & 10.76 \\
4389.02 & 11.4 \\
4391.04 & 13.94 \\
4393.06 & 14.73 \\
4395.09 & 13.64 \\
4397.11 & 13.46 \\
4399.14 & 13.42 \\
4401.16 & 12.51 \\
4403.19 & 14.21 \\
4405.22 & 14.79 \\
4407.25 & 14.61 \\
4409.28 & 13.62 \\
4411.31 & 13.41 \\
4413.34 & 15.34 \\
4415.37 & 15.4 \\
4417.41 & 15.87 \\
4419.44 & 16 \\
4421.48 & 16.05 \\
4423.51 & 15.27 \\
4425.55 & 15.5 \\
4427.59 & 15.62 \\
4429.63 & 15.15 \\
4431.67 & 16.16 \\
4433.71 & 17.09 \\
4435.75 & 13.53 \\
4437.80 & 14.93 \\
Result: 5.1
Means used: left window 12.1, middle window 10.5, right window 12.4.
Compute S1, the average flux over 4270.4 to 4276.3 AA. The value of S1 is 11.8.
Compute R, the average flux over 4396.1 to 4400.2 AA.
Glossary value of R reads 13.4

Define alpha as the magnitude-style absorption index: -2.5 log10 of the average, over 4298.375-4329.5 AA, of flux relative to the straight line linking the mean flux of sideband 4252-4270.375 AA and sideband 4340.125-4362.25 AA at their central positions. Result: 0.17 mag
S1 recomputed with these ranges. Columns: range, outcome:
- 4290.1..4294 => 10.3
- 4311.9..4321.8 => 13.2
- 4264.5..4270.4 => 11.3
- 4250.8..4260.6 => 12.1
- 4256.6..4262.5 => 11.2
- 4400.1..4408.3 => 14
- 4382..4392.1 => 12.2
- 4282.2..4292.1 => 10.9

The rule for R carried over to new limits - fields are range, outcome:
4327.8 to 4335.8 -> 12.7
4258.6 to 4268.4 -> 11.5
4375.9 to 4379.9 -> 12.5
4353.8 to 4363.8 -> 13.5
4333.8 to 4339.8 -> 12.8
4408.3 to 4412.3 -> 13.5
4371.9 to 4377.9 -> 13.2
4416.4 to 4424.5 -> 15.8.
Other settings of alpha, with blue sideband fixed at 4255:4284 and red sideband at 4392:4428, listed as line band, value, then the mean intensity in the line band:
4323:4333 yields 0.09 mag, 12.1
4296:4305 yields 0.24 mag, 10.1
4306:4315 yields 0.33 mag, 9.44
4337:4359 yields -0.02 mag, 13.7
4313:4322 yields -0.05 mag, 13.5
